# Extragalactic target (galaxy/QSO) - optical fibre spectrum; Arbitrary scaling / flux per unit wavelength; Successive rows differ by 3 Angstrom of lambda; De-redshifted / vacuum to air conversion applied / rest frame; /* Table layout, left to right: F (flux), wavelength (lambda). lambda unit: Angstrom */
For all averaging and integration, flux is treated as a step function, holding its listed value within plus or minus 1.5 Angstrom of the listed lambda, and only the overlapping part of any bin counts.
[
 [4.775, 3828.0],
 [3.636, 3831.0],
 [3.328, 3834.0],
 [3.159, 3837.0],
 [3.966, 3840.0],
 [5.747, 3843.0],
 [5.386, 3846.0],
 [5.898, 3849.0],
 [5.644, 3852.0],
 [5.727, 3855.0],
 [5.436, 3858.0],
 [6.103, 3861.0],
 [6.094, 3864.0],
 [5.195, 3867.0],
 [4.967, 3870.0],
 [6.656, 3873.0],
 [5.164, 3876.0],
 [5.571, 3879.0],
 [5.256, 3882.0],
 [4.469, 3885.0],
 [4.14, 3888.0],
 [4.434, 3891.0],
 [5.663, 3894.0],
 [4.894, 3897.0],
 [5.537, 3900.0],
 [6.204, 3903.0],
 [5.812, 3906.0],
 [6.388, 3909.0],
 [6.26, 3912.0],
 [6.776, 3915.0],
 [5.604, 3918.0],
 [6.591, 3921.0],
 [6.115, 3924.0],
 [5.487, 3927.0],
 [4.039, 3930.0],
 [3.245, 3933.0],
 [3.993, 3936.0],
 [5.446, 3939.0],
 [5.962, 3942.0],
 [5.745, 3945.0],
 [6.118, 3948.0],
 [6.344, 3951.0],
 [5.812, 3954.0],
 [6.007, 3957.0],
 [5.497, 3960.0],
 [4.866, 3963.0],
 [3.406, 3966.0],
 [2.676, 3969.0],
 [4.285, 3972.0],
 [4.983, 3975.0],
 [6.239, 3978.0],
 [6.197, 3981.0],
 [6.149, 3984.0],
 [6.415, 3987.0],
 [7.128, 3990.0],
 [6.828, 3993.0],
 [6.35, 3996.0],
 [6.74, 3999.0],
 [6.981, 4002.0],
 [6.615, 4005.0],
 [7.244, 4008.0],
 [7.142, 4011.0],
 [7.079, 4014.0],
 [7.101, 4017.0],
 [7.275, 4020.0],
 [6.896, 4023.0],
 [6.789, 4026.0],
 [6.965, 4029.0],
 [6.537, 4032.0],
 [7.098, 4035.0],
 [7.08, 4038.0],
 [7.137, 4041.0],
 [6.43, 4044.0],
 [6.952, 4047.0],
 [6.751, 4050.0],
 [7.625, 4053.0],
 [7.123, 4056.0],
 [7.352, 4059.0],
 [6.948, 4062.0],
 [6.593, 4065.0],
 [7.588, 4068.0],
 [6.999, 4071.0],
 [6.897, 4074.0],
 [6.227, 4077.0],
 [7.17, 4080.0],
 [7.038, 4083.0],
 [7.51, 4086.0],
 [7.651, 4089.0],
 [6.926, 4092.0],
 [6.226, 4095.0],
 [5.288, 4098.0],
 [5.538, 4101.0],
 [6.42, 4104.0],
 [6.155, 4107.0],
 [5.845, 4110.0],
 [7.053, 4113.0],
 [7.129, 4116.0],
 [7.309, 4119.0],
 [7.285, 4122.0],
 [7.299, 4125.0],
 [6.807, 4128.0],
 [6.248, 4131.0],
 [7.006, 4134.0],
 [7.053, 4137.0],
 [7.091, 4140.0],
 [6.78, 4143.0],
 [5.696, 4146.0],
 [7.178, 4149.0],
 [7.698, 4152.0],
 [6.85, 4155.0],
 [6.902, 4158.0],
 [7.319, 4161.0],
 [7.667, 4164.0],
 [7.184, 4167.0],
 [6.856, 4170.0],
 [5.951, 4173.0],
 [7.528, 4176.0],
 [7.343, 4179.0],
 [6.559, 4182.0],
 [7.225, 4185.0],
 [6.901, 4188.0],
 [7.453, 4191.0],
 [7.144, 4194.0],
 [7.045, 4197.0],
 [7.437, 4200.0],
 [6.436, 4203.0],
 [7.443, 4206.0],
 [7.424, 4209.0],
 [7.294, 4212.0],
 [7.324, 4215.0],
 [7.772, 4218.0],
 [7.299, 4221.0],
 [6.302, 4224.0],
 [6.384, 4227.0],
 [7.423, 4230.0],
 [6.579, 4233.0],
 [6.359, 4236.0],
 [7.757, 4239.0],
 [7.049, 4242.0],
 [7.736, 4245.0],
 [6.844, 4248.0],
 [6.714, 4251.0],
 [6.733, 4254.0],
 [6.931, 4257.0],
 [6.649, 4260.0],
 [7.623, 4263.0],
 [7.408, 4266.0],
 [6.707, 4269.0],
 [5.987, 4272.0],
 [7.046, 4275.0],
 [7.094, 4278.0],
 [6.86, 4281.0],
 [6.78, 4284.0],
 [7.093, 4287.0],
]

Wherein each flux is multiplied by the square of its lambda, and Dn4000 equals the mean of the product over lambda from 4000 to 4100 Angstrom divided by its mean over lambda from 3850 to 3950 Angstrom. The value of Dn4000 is 1.36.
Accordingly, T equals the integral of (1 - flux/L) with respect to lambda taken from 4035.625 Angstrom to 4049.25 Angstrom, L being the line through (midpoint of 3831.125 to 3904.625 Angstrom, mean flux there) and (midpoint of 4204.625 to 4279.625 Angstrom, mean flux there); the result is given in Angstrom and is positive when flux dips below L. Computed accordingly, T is -1.96 Angstrom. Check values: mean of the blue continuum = 5.17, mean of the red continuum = 7.03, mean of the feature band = 6.9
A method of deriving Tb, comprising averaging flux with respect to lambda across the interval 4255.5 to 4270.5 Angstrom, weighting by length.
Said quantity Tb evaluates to 7.06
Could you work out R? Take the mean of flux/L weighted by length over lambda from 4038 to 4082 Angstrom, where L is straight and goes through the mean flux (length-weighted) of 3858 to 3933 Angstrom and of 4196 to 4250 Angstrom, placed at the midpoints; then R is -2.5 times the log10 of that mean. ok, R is -0.11 mag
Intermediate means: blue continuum 5.51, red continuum 7.1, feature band 6.99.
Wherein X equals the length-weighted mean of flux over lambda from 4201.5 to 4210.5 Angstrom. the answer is 7.1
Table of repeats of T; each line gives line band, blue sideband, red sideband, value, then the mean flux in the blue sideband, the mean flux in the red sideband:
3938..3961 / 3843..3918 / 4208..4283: -0.2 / 5.57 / 7.01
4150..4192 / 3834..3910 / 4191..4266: -1.9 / 5.29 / 7.09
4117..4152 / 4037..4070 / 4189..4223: 1.2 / 7.05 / 7.26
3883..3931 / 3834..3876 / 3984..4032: 2.5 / 5.3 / 6.87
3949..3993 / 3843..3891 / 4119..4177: 3.8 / 5.42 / 6.97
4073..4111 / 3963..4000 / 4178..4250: -1.5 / 5.57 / 7.1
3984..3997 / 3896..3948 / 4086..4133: -1.5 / 5.56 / 6.64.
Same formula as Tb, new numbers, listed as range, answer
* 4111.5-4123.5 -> 7.19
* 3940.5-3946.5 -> 5.85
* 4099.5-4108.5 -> 6.04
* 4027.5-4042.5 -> 6.96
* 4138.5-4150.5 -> 6.69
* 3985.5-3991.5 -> 6.77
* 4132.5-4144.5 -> 6.98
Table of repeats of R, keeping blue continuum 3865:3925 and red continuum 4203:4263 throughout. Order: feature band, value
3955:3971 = 0.28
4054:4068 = -0.13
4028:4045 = -0.11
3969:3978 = 0.28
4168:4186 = -0.02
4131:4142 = -0.05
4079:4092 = -0.14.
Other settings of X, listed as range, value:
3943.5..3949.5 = 5.93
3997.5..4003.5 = 6.86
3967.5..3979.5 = 4.55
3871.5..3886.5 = 5.42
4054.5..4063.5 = 7.14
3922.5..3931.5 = 5.21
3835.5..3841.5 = 3.56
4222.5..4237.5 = 6.61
